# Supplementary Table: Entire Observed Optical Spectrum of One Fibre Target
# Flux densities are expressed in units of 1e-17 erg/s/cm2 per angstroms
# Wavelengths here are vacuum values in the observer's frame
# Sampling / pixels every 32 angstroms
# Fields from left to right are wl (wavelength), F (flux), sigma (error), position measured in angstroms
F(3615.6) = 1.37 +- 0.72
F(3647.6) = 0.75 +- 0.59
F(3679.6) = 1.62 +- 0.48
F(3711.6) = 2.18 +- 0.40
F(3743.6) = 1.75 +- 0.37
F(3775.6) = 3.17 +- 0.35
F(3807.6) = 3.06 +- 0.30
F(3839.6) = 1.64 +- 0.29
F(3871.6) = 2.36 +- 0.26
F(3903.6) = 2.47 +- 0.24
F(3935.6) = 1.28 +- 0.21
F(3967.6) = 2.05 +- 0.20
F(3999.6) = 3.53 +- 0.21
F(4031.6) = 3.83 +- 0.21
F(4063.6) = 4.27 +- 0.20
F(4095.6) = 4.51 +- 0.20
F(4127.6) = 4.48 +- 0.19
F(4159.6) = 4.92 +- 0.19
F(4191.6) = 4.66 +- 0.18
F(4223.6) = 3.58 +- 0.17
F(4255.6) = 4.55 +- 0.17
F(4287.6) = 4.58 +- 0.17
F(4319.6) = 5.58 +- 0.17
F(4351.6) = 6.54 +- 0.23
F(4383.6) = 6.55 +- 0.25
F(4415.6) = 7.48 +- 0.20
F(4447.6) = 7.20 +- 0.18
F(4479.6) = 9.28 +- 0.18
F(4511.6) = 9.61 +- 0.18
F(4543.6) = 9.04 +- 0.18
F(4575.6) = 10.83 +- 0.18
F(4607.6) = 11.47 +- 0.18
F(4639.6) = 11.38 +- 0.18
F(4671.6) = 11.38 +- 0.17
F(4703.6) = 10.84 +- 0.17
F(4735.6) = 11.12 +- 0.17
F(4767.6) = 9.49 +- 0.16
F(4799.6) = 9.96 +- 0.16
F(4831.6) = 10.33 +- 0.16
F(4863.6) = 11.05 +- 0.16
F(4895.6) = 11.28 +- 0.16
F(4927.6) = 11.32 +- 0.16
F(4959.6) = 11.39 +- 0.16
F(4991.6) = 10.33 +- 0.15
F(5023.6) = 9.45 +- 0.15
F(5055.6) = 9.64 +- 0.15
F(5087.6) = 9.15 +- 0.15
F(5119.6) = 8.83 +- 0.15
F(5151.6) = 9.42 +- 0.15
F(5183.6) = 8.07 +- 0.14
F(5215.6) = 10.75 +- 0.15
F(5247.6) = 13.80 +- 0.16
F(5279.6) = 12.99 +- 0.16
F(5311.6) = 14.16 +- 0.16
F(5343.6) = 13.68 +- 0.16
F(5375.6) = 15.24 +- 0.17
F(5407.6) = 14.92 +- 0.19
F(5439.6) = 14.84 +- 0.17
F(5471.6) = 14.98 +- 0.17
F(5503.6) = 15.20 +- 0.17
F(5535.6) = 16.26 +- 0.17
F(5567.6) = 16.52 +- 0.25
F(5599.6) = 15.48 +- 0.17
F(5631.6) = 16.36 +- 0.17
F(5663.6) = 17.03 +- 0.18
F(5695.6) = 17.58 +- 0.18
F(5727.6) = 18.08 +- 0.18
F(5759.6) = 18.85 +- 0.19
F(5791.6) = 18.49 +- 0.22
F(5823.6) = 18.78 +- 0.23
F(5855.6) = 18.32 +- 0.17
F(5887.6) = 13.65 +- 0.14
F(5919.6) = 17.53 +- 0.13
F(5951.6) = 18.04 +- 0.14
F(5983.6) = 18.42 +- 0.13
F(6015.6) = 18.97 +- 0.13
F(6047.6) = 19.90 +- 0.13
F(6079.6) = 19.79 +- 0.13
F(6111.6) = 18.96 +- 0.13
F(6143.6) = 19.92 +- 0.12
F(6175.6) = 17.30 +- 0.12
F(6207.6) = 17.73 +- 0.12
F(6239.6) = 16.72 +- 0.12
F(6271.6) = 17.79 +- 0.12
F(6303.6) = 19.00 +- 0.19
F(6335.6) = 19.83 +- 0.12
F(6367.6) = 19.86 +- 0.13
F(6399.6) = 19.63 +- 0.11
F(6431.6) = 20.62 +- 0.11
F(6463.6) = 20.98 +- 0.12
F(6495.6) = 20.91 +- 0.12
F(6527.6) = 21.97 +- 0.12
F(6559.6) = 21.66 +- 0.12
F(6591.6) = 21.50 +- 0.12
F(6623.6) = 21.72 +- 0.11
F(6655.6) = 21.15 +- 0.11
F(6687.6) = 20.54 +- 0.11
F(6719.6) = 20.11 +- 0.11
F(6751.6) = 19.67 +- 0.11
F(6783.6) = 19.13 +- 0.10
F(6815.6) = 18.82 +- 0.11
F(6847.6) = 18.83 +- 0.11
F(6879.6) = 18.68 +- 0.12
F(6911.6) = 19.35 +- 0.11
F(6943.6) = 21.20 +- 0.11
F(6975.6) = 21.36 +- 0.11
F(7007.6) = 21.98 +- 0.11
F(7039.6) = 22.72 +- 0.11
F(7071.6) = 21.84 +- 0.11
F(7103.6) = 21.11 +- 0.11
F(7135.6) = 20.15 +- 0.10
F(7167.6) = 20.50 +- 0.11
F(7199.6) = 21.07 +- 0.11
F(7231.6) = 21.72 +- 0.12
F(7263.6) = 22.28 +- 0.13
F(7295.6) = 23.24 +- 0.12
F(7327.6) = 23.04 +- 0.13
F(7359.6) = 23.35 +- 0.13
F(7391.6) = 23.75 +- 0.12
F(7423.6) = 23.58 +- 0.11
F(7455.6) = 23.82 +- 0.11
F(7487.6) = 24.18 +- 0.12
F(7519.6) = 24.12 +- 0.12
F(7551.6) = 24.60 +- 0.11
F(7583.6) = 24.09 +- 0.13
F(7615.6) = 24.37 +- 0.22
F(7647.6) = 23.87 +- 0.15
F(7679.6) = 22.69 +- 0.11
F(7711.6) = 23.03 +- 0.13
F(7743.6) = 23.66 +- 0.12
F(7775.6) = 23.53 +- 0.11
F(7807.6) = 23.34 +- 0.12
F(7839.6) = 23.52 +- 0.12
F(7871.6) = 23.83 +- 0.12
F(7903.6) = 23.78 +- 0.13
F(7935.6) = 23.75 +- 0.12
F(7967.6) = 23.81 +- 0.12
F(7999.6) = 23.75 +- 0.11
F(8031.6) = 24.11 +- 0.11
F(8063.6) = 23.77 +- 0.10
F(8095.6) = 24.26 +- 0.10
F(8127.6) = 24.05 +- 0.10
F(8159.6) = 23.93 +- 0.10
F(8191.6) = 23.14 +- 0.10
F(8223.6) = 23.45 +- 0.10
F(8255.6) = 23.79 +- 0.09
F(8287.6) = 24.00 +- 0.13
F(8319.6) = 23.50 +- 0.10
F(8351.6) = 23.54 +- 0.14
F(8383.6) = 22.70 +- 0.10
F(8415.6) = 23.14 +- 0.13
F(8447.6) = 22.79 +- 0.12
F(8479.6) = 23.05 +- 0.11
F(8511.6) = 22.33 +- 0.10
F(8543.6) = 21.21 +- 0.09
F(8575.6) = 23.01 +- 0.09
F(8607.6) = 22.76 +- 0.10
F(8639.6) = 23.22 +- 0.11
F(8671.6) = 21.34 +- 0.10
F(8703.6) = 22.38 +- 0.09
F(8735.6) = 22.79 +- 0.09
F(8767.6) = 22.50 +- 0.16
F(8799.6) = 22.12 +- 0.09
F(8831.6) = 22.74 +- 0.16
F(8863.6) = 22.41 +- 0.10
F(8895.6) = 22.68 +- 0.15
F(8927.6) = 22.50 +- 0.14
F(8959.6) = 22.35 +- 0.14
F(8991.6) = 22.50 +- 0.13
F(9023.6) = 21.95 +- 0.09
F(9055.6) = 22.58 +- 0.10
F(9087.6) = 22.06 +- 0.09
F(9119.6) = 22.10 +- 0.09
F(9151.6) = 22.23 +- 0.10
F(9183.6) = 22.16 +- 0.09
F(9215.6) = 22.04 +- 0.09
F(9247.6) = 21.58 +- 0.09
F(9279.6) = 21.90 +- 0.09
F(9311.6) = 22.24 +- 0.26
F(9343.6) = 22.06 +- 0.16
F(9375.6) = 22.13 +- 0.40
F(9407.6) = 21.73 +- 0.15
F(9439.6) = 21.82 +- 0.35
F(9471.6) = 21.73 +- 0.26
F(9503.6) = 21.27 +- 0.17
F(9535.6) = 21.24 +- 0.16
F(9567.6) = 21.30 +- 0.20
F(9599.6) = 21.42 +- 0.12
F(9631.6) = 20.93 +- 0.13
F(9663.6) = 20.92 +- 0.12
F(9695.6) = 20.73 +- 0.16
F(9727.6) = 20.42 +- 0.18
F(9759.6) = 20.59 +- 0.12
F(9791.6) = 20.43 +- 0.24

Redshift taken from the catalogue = 0.00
